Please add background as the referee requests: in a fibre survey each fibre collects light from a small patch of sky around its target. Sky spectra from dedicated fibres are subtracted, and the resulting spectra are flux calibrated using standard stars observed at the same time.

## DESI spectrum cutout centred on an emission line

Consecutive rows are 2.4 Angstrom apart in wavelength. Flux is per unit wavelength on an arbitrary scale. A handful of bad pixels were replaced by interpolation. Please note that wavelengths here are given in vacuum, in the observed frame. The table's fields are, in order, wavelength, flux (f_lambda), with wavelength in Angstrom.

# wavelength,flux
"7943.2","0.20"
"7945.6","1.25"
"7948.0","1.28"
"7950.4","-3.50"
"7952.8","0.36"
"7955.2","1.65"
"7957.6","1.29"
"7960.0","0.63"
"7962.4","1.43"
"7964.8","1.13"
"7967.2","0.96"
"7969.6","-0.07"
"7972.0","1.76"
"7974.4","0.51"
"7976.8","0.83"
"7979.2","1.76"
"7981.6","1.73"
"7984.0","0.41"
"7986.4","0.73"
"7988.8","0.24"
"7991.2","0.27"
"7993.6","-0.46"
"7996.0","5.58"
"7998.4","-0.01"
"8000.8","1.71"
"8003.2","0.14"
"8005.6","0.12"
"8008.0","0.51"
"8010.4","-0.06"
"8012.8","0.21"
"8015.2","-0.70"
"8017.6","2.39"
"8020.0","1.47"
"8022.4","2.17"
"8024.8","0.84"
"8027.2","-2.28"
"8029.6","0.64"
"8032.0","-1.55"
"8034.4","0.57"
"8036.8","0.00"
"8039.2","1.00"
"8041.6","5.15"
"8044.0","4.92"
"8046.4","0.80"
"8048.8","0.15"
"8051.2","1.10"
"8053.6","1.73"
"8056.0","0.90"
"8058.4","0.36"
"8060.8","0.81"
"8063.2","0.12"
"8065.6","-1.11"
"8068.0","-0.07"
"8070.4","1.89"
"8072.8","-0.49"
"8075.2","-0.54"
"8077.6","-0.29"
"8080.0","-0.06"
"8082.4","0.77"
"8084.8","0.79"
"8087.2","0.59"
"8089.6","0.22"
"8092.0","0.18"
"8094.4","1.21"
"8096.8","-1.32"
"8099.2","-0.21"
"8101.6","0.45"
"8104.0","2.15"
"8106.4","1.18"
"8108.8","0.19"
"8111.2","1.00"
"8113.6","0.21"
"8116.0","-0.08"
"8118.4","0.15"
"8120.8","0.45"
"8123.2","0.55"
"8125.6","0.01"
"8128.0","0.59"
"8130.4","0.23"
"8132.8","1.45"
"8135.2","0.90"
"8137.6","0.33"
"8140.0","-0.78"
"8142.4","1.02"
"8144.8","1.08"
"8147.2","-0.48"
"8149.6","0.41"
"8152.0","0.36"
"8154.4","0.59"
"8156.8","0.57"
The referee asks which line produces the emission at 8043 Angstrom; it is H-gamma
